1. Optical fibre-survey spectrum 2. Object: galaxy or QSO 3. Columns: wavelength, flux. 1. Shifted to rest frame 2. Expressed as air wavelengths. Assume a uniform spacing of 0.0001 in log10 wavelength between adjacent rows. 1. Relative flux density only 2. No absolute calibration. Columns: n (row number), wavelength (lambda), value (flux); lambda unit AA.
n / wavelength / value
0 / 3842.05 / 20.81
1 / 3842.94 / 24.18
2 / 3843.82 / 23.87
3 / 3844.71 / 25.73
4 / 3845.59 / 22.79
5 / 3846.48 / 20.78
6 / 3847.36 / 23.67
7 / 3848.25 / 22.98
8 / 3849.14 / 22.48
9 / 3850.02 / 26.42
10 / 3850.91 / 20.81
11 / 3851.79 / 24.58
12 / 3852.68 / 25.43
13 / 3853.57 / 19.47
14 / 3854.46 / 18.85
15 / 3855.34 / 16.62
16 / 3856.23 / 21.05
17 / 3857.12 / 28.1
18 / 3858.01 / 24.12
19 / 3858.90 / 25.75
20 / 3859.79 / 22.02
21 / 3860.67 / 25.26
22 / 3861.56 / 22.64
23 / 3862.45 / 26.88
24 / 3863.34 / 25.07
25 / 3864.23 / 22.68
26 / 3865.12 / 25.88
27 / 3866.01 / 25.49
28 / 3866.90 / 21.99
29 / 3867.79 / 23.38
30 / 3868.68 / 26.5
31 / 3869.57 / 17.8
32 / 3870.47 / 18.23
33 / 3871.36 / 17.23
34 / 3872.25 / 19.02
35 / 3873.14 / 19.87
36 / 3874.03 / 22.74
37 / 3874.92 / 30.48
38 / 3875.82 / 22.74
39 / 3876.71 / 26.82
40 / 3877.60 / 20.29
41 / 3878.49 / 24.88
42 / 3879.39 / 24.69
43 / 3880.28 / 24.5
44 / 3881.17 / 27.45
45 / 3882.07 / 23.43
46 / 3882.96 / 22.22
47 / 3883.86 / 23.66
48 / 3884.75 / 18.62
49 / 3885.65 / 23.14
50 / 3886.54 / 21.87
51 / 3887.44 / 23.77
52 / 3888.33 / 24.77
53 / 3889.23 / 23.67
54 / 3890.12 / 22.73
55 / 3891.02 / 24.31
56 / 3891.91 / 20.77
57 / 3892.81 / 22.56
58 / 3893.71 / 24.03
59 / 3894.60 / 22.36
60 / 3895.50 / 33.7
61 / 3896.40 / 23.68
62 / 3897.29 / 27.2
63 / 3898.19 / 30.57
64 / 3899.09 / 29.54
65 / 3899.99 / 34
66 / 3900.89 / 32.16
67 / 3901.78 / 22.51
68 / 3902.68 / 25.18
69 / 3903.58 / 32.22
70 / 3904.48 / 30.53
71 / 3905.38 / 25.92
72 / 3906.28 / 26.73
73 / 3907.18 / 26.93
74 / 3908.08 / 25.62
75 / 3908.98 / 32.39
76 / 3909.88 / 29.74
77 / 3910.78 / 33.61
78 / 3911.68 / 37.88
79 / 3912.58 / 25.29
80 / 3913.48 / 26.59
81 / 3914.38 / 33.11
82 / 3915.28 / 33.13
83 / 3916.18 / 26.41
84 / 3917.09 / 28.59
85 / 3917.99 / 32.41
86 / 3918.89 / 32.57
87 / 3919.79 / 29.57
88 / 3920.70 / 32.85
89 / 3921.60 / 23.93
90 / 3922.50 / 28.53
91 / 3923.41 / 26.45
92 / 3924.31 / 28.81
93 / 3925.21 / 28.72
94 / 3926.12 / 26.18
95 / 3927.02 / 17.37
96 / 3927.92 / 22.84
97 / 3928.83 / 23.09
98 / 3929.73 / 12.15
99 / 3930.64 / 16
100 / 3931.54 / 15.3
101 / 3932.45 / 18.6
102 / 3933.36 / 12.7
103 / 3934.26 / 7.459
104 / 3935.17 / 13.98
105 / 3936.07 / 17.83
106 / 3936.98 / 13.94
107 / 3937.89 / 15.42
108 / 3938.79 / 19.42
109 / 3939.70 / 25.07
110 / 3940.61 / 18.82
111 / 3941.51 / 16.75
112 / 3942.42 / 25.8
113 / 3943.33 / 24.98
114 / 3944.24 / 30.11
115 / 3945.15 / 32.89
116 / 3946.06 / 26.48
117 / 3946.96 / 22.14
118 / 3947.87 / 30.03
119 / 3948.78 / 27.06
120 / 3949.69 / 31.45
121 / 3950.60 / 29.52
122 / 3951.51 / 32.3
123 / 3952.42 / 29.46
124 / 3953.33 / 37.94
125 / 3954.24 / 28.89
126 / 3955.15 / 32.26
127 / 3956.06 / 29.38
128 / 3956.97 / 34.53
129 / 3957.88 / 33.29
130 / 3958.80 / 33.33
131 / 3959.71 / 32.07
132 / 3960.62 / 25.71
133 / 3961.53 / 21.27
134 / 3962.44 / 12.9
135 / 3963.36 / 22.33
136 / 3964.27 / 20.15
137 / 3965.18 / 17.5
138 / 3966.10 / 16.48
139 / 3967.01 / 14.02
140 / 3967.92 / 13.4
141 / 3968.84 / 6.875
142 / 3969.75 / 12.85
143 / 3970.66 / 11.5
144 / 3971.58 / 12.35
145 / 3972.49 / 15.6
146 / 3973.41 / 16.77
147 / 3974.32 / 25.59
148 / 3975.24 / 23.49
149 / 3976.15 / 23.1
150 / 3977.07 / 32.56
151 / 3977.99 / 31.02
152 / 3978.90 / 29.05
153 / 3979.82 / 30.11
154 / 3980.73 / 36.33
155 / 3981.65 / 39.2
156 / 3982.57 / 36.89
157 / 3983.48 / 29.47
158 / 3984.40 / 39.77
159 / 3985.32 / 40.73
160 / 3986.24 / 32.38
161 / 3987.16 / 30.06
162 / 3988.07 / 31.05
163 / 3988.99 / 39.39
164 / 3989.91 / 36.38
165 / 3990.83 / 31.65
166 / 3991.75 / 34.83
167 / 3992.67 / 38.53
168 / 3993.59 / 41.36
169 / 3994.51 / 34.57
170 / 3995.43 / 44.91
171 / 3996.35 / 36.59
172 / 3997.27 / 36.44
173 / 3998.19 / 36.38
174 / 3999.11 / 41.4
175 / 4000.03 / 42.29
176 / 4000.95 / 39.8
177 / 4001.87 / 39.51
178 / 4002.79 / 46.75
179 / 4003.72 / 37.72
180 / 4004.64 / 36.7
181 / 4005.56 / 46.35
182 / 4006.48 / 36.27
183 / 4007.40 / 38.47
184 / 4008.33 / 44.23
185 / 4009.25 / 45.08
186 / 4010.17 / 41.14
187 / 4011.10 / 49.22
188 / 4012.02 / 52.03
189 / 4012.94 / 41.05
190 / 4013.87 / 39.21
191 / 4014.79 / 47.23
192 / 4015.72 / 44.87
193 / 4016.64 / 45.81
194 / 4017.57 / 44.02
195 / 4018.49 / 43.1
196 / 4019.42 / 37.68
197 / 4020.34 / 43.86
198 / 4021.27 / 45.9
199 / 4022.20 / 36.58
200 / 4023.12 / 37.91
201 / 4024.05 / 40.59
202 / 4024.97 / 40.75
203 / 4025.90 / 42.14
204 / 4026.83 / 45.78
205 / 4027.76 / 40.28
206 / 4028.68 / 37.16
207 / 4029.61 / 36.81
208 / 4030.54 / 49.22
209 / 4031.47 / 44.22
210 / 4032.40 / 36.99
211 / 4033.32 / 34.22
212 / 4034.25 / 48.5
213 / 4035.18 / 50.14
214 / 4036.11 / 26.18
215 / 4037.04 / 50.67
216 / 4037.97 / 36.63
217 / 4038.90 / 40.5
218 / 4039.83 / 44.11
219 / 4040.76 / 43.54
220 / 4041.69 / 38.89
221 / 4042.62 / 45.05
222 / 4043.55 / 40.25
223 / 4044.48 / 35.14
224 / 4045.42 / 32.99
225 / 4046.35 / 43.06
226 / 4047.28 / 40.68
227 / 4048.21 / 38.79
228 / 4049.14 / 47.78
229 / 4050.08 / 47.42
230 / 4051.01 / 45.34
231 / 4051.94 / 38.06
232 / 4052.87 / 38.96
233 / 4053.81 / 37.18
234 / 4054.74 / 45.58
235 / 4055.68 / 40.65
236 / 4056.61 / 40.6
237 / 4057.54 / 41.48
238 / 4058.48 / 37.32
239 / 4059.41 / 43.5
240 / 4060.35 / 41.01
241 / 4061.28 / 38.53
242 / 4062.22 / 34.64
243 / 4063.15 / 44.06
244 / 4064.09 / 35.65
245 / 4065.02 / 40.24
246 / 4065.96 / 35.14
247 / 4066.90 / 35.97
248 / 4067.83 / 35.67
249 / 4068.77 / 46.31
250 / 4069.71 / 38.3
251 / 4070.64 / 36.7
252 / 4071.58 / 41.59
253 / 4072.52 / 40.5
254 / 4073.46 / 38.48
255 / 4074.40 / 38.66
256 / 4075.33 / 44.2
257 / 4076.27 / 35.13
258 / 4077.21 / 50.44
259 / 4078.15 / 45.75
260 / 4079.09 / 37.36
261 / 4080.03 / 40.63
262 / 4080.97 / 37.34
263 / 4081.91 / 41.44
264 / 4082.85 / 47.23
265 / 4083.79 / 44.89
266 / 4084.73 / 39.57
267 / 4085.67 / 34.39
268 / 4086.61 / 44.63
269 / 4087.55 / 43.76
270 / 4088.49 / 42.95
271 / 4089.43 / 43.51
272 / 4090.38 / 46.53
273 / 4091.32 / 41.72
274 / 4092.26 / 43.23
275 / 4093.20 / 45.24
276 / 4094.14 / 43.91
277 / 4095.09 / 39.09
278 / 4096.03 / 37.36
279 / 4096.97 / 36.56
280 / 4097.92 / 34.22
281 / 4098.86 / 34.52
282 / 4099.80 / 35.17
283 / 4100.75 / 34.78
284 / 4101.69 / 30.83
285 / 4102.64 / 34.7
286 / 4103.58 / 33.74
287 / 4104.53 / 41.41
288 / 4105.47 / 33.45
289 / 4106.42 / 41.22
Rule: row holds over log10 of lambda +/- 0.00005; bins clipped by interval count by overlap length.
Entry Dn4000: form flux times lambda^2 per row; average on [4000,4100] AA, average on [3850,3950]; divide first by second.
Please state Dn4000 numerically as 1.81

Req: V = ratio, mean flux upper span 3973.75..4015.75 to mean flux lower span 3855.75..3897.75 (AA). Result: 1.6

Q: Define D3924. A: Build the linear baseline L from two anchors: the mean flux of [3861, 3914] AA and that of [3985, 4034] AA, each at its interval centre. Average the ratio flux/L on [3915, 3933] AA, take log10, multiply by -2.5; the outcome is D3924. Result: 0.18 mag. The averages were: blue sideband 25.3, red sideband 40.4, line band 25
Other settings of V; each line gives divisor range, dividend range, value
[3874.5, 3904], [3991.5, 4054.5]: 1.63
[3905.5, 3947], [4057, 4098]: 1.66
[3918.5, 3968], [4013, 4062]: 1.73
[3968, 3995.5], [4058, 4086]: 1.37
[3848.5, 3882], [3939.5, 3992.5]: 1.16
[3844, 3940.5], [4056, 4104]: 1.65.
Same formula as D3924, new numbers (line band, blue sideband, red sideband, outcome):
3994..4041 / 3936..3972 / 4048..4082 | -0.25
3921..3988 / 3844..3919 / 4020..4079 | 0.30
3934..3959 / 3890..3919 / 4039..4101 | 0.22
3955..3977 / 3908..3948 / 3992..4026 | 0.45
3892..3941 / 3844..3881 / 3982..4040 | 0.16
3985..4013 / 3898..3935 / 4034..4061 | -0.11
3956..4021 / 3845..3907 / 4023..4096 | 0.05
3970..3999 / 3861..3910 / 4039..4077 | 0.08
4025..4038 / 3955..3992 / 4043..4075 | -0.17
